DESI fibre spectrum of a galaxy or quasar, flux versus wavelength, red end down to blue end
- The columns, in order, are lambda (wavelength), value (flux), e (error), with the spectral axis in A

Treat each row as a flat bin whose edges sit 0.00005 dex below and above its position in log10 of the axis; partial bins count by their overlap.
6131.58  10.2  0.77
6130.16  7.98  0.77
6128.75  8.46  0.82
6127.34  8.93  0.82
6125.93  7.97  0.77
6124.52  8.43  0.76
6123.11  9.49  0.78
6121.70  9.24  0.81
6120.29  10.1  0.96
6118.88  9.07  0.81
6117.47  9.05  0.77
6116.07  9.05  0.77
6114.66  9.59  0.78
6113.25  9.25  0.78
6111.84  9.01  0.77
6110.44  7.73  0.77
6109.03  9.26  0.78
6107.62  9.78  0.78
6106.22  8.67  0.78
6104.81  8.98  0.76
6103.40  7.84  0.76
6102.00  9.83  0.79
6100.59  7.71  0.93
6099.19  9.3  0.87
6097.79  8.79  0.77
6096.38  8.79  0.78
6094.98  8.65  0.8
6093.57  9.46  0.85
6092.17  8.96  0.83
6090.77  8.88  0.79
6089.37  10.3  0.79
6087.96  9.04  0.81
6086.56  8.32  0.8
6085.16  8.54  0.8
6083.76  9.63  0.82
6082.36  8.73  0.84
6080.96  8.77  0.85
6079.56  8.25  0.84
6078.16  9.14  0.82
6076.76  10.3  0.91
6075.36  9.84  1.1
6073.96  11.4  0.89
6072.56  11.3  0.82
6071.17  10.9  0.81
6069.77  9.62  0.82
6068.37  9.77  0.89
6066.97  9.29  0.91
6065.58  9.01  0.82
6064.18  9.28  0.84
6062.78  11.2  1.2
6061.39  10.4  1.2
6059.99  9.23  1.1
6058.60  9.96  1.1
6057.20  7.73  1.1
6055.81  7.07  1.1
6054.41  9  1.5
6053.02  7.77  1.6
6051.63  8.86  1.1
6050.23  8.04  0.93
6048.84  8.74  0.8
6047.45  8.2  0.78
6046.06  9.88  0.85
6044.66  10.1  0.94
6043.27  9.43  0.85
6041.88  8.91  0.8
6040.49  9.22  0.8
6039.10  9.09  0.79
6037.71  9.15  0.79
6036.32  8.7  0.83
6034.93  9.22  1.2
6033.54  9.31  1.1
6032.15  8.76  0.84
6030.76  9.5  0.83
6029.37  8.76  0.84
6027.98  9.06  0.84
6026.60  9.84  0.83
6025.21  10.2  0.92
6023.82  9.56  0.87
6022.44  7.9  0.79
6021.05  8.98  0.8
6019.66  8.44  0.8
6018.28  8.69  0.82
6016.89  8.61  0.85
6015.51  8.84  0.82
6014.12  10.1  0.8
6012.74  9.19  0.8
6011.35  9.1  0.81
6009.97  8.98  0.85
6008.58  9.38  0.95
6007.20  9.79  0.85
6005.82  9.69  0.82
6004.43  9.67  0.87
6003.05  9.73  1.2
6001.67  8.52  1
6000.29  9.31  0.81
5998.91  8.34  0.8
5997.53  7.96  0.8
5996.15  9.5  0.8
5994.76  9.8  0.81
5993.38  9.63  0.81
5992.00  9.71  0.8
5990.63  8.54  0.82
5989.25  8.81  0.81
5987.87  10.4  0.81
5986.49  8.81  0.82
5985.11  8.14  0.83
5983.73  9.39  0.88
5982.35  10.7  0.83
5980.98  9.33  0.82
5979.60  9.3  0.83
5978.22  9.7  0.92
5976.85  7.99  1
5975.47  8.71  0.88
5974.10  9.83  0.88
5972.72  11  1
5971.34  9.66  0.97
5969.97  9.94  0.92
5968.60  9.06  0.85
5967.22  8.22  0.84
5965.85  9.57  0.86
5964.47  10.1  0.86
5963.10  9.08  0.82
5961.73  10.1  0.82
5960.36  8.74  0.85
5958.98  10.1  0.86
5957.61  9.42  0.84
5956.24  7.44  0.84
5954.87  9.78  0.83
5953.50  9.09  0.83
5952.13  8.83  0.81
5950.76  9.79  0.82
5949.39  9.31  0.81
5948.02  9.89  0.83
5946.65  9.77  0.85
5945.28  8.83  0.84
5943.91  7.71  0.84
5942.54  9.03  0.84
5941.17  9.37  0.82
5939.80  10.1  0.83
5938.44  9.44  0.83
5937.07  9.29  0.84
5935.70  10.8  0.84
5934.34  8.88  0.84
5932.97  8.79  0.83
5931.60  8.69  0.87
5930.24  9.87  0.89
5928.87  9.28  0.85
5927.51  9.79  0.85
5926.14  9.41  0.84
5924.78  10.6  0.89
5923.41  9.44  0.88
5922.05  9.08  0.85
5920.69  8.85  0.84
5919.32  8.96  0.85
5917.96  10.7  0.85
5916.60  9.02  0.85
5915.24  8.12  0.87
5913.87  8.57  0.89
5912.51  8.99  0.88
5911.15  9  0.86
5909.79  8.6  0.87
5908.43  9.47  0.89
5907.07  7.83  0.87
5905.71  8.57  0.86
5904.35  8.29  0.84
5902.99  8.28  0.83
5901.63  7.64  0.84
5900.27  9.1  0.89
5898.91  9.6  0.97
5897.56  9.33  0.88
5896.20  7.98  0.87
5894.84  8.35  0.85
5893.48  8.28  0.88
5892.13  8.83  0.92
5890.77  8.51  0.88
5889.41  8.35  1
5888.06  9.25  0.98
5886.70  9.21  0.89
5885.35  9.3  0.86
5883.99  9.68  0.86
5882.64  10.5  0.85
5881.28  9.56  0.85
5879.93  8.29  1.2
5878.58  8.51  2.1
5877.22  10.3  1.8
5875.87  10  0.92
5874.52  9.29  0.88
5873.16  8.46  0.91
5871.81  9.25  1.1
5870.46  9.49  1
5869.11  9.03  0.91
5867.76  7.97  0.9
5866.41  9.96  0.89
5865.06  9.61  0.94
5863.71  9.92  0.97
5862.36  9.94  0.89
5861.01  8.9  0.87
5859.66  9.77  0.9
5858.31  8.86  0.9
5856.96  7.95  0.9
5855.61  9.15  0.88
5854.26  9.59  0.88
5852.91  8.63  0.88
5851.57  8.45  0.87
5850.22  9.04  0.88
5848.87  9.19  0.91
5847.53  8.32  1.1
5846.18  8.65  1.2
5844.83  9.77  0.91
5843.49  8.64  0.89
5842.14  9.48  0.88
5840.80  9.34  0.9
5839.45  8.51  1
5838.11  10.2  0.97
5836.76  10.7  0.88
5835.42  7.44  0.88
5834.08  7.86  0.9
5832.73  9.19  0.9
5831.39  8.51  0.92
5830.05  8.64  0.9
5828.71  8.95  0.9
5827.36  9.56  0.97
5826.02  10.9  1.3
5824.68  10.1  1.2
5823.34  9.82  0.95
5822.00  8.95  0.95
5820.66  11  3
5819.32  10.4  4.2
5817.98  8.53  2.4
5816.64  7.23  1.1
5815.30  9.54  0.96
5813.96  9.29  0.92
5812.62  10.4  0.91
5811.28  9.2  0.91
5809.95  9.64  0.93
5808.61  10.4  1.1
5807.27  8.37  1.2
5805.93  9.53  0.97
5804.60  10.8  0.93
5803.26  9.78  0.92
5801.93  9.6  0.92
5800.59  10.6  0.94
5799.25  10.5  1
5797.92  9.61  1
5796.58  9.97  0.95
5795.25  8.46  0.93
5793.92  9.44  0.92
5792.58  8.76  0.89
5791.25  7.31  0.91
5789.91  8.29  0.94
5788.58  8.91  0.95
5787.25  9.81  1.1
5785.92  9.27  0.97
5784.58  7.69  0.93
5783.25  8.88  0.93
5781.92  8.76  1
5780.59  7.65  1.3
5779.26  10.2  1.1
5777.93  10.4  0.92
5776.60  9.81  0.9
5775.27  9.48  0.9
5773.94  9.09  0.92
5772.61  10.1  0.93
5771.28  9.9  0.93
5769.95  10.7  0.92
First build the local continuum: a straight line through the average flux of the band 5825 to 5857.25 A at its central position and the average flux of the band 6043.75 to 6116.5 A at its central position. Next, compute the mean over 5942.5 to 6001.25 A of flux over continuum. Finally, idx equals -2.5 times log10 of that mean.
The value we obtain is -0.02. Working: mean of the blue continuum 9.05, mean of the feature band 9.26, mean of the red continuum 9.18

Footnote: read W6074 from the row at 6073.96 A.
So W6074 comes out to 11.4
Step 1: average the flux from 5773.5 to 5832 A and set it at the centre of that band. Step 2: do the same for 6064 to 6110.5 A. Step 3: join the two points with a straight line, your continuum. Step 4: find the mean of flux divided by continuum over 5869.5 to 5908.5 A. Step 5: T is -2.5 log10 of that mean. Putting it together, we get 0.047 mag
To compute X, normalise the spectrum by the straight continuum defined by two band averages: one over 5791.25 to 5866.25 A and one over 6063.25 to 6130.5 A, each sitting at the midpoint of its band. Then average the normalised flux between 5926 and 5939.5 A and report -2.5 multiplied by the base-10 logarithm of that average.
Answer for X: -0.02 mag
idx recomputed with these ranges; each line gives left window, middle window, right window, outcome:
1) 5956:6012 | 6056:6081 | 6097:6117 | -0.08 mag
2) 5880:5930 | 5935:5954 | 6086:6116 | -0.04 mag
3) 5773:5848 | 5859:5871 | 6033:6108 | -0.02 mag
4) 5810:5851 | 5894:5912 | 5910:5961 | 0.08 mag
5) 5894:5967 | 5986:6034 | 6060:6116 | 0.00 mag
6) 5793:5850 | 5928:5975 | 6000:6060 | -0.02 mag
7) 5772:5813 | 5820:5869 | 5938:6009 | 0.02 mag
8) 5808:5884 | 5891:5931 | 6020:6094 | 0.04 mag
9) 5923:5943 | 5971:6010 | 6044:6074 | 0.01 mag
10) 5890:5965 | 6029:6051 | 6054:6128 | 0.01 mag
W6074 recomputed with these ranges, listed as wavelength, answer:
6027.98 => 9.06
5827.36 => 9.56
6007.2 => 9.79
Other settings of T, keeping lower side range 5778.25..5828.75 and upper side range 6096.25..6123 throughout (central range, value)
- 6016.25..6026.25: 0.022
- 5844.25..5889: 0.013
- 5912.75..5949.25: -0.010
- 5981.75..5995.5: -0.025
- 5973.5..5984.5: -0.022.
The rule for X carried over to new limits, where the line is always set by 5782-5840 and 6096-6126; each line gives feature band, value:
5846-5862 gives 0.04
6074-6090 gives -0.03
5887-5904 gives 0.07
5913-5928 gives -0.01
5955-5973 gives -0.03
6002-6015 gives -0.04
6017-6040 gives 0.00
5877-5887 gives -0.02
